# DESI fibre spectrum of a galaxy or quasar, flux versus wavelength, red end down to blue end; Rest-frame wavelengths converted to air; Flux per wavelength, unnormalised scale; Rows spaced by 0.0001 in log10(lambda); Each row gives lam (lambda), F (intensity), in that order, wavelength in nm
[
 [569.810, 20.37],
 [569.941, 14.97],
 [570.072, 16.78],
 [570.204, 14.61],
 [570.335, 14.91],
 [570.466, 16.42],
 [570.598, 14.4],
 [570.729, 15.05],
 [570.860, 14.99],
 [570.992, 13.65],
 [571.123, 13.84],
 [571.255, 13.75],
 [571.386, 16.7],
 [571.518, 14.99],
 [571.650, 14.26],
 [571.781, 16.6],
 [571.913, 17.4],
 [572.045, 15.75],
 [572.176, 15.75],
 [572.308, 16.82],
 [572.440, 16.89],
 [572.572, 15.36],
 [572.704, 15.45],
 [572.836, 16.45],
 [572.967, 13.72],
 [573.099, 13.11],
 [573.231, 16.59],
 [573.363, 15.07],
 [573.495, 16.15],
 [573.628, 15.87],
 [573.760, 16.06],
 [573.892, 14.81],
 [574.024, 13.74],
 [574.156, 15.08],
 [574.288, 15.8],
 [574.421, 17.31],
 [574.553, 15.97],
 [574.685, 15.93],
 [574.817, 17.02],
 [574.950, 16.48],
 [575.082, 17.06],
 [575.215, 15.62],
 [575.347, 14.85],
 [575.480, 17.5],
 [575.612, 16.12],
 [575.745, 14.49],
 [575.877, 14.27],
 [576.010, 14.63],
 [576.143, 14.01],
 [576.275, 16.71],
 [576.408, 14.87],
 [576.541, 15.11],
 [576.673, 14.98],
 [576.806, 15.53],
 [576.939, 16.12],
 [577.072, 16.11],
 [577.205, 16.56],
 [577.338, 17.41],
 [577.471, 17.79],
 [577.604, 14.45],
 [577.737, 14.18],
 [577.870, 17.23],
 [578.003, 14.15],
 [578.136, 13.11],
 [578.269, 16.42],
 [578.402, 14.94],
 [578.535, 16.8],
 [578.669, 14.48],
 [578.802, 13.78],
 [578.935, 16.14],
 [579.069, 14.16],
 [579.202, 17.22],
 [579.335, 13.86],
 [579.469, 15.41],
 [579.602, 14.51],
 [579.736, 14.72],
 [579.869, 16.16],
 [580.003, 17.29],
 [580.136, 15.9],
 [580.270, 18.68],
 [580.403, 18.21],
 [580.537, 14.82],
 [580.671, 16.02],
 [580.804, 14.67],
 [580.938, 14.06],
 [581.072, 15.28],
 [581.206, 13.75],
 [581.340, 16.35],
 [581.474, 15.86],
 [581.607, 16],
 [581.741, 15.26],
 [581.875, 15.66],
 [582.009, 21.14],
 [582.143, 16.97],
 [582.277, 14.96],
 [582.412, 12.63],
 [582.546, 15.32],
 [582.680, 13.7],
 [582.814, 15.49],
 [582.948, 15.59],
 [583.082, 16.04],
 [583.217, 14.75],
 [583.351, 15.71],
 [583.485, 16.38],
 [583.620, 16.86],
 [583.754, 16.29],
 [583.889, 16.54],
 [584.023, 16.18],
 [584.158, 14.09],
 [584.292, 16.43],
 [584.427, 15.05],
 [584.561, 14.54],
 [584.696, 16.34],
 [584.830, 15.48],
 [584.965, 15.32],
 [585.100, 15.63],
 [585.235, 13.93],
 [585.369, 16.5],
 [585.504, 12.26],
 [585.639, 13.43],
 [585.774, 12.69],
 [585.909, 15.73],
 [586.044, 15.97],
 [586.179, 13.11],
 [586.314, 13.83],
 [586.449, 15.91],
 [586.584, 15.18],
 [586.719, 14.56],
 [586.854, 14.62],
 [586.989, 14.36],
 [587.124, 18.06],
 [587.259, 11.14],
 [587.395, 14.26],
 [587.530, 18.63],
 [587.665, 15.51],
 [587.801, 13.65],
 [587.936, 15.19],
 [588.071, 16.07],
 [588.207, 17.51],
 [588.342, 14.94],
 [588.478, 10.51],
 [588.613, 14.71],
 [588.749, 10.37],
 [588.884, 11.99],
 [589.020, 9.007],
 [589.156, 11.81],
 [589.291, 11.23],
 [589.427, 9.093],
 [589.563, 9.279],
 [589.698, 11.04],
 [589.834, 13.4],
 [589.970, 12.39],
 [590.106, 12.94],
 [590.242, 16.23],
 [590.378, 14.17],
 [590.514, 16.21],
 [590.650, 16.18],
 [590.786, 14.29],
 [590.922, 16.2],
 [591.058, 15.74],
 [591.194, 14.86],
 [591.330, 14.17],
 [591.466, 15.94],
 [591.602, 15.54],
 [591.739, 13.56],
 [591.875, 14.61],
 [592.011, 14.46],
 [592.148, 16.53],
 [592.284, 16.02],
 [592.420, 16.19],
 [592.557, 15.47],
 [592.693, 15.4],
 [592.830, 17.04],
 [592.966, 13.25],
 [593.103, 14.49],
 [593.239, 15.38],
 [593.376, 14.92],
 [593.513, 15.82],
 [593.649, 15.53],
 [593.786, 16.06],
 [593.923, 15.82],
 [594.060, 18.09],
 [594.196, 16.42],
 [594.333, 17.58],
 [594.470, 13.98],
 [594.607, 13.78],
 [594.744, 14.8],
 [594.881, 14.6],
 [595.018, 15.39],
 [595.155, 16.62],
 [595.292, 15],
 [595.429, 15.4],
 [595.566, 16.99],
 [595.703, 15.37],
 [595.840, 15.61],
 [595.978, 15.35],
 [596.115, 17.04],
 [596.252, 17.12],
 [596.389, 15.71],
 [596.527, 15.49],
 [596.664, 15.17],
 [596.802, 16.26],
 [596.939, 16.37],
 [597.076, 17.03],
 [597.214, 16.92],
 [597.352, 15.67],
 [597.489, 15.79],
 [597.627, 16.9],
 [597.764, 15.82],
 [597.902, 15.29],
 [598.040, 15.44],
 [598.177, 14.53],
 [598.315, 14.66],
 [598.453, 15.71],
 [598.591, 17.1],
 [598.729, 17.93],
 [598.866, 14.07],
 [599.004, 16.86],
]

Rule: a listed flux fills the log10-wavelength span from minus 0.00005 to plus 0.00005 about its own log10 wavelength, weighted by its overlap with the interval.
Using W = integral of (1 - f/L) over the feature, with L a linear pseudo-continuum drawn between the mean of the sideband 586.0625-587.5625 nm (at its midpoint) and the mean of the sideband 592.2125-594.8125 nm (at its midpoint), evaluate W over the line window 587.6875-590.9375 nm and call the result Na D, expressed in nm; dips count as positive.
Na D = 0.400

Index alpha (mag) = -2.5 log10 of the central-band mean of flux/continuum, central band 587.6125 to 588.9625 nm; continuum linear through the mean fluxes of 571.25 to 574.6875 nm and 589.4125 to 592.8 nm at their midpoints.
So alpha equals 0.053 mag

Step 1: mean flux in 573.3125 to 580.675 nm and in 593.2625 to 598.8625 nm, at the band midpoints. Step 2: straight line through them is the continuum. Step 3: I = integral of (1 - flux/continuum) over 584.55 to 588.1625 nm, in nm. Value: 0.195 nm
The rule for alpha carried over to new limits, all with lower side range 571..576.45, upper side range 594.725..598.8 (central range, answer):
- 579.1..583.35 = 0.00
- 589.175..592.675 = 0.12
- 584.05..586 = 0.06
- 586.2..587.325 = 0.08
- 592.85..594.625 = 0.02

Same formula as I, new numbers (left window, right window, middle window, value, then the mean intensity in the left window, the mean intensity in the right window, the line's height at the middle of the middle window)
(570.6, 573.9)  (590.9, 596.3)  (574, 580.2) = -0.06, 15.4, 15.5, 15.4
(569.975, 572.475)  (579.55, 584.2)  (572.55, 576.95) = 0.01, 15.4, 15.8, 15.5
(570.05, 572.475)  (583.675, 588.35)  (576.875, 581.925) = -0.12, 15.4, 15.1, 15.2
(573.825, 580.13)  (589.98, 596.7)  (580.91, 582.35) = -0.04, 15.6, 15.5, 15.5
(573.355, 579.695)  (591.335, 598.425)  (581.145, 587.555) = 0.12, 15.5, 15.6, 15.6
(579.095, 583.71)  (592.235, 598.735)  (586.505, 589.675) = 0.45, 15.7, 15.8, 15.8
